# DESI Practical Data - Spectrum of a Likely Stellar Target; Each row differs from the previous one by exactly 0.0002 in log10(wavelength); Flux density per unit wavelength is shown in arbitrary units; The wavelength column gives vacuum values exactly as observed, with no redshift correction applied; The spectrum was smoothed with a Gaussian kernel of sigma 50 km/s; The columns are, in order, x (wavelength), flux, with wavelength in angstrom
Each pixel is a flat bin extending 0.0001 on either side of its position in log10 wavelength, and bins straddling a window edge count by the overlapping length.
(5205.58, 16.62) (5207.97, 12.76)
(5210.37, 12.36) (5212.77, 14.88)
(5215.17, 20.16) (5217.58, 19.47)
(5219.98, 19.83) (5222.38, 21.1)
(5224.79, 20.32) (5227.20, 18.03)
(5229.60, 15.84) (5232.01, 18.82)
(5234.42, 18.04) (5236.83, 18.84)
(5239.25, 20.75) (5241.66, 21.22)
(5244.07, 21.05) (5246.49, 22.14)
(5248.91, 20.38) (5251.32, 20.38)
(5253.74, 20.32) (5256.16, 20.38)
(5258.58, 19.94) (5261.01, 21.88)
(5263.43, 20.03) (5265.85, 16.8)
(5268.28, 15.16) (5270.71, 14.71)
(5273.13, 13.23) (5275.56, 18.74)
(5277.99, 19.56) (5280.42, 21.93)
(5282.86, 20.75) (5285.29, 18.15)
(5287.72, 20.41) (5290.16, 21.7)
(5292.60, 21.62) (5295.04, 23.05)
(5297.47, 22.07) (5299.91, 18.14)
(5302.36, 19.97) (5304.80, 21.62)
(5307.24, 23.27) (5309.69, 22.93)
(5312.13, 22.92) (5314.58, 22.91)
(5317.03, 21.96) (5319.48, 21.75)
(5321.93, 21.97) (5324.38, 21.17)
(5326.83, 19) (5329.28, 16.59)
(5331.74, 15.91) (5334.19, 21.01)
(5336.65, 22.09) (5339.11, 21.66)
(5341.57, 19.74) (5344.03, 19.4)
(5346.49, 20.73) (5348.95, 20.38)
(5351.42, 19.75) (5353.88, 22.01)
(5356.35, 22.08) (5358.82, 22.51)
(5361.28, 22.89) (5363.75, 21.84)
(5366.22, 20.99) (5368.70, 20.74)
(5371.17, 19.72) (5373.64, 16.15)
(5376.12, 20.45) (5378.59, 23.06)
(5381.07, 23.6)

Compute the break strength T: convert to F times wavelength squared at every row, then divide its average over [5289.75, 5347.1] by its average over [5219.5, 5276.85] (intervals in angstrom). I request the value 1.13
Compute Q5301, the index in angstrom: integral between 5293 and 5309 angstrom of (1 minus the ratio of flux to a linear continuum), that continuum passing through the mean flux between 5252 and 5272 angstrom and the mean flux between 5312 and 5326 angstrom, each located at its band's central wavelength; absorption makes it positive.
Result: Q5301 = -0.4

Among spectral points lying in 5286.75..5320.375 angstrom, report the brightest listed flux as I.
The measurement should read 23.27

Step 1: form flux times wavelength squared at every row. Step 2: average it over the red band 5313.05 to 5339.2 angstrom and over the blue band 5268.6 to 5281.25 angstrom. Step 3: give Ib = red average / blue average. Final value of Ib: 1.21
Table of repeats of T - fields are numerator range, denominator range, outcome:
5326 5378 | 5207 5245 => 1.16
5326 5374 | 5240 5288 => 1.09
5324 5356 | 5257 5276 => 1.17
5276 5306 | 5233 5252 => 1.04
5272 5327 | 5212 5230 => 1.14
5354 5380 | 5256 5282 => 1.19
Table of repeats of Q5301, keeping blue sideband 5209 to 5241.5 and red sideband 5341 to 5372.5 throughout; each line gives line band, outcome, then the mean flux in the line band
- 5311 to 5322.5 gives -1.2 angstrom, 22.3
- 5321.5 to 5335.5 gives 0.9 angstrom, 19.1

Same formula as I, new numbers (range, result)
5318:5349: 22.09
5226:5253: 22.14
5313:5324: 22.91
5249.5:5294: 21.93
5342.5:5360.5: 22.51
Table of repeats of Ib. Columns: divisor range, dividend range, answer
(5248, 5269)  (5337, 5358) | 1.10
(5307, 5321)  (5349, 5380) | 0.95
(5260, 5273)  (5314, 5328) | 1.26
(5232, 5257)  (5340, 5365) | 1.09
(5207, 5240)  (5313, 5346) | 1.19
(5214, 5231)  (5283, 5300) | 1.12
